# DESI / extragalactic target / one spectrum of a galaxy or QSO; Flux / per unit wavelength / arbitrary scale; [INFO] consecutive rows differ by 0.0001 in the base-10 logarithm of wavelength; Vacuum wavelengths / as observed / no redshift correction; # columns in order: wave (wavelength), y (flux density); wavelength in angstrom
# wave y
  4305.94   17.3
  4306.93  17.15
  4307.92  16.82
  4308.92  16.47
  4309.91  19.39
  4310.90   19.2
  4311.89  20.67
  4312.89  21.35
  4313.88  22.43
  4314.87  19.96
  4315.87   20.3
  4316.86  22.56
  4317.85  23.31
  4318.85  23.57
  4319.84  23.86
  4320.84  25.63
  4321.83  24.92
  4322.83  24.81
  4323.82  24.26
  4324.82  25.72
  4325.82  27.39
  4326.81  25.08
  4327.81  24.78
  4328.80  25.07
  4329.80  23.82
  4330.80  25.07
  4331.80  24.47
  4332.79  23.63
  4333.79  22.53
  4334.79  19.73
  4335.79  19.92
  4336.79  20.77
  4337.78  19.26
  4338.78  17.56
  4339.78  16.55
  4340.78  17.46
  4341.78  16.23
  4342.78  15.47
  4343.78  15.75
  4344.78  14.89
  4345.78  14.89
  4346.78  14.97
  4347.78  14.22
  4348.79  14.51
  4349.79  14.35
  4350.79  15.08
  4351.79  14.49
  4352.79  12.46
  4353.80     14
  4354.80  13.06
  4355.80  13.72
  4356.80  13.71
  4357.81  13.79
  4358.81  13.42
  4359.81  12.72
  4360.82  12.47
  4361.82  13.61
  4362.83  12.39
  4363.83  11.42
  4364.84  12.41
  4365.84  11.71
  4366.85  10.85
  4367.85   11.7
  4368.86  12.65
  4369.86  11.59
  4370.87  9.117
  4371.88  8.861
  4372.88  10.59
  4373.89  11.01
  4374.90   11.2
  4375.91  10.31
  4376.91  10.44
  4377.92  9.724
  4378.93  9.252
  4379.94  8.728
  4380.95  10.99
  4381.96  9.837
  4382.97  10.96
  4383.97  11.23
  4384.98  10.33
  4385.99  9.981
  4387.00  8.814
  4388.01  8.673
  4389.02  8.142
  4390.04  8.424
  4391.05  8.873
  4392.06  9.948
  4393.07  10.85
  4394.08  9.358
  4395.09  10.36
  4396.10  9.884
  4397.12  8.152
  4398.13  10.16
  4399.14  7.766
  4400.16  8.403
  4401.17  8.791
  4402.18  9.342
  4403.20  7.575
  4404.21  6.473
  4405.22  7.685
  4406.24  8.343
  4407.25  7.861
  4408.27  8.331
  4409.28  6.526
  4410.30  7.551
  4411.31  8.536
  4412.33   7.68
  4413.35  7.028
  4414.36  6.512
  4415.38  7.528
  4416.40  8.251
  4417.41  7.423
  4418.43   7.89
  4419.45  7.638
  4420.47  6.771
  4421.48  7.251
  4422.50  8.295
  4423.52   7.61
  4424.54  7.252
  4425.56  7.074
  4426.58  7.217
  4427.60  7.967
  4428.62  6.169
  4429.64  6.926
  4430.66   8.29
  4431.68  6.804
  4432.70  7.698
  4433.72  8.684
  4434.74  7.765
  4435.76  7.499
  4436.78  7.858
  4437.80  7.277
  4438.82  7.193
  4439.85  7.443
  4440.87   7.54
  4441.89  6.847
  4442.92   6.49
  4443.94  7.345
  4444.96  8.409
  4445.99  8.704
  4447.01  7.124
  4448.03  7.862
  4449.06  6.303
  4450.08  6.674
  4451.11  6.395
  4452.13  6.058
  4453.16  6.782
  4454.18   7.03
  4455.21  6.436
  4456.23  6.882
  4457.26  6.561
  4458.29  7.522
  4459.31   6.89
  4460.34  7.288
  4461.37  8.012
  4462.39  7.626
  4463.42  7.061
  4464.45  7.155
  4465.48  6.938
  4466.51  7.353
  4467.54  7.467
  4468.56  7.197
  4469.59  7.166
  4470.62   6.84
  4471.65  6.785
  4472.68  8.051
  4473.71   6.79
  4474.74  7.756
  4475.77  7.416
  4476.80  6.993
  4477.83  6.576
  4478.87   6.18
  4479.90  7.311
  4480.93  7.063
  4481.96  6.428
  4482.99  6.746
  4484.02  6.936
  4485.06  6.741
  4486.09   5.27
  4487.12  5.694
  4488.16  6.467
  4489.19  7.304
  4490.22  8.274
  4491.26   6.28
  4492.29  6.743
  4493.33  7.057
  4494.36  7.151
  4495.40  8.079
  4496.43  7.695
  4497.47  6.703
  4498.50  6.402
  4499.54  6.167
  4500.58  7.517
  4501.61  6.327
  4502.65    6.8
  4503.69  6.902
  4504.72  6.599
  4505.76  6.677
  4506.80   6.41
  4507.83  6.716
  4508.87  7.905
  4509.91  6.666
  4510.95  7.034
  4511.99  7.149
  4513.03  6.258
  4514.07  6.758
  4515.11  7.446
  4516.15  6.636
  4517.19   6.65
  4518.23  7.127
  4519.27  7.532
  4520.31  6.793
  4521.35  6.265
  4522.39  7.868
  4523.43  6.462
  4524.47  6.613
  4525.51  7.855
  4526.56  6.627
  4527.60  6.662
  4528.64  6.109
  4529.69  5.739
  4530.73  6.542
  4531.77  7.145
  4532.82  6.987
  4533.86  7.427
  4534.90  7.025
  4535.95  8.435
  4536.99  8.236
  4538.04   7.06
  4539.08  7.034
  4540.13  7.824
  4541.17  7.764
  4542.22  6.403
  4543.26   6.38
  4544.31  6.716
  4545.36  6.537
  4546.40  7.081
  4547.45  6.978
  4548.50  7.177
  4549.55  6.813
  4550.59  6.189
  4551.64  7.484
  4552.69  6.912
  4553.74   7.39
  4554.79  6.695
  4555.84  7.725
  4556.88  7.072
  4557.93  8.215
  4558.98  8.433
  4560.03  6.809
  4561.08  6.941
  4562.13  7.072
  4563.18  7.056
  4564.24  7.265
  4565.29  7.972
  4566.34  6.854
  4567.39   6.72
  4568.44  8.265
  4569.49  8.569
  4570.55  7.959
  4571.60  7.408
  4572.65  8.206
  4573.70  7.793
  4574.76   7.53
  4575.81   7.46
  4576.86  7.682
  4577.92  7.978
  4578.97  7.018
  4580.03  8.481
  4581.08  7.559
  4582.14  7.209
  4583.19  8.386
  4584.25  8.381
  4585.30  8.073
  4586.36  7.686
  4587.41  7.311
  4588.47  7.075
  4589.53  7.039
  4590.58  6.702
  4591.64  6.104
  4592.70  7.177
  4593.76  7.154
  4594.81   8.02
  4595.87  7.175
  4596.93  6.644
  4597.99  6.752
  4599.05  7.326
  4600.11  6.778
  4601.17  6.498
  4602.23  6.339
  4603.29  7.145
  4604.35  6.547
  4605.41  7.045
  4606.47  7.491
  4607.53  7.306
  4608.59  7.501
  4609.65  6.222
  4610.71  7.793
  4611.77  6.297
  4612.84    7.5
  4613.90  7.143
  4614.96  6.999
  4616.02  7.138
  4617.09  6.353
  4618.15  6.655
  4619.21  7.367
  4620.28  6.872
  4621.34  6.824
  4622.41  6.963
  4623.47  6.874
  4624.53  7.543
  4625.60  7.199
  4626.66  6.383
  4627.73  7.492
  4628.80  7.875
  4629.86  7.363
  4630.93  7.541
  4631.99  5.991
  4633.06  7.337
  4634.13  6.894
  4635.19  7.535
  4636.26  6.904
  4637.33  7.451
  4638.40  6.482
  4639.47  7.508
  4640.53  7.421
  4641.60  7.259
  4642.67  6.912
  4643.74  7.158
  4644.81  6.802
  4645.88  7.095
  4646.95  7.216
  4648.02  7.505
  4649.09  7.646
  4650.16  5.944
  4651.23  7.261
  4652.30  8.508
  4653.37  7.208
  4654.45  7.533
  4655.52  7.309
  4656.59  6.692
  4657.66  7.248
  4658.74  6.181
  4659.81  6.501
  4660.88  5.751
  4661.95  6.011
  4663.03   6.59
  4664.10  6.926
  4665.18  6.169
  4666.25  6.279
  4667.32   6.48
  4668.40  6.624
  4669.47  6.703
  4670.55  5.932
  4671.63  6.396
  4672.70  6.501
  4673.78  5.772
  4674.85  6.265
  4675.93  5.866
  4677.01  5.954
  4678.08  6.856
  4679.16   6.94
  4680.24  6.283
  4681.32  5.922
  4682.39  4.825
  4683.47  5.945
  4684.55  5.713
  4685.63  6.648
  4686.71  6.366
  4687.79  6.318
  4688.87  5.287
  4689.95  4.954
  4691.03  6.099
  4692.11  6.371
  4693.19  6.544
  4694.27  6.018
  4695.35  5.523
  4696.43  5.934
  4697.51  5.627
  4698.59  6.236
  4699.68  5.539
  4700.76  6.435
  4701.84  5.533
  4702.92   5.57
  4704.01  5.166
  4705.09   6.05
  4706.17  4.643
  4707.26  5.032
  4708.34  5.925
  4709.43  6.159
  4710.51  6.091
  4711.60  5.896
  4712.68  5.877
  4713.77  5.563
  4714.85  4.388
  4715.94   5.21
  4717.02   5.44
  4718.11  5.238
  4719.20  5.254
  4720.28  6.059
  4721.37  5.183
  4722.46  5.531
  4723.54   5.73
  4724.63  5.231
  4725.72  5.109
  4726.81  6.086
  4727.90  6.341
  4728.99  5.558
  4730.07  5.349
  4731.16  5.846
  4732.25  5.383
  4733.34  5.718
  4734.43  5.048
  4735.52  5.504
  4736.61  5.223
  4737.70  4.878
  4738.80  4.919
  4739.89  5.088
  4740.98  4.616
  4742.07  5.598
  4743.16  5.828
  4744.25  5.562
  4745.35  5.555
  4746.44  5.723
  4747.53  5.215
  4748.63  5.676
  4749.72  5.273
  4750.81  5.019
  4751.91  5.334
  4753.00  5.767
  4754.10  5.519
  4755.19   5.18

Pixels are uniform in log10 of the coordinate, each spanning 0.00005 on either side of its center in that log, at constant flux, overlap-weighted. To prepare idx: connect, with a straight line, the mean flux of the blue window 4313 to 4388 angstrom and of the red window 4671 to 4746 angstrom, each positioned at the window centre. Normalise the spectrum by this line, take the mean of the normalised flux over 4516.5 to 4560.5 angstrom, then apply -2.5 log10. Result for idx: 0.44 mag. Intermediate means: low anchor 16.1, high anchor 5.7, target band 7.07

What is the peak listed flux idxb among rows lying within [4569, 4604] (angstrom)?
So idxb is 8.569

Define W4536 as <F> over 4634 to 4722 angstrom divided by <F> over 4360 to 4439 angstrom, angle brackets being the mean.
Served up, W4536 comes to 0.70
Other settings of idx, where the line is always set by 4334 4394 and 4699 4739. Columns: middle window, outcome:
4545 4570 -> 0.21 mag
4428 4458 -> 0.47 mag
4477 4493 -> 0.47 mag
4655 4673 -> 0.02 mag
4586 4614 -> 0.13 mag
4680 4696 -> 0.04 mag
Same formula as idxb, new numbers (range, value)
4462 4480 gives 8.051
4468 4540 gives 8.435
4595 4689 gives 8.508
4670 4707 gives 6.94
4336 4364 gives 20.77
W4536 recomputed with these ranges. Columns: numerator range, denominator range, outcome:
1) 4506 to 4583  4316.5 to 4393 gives 0.47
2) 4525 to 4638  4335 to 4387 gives 0.55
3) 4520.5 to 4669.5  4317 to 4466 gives 0.62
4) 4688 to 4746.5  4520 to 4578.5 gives 0.77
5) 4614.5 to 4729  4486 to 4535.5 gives 0.93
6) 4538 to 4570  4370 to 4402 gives 0.75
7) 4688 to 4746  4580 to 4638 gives 0.78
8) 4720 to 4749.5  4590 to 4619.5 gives 0.78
